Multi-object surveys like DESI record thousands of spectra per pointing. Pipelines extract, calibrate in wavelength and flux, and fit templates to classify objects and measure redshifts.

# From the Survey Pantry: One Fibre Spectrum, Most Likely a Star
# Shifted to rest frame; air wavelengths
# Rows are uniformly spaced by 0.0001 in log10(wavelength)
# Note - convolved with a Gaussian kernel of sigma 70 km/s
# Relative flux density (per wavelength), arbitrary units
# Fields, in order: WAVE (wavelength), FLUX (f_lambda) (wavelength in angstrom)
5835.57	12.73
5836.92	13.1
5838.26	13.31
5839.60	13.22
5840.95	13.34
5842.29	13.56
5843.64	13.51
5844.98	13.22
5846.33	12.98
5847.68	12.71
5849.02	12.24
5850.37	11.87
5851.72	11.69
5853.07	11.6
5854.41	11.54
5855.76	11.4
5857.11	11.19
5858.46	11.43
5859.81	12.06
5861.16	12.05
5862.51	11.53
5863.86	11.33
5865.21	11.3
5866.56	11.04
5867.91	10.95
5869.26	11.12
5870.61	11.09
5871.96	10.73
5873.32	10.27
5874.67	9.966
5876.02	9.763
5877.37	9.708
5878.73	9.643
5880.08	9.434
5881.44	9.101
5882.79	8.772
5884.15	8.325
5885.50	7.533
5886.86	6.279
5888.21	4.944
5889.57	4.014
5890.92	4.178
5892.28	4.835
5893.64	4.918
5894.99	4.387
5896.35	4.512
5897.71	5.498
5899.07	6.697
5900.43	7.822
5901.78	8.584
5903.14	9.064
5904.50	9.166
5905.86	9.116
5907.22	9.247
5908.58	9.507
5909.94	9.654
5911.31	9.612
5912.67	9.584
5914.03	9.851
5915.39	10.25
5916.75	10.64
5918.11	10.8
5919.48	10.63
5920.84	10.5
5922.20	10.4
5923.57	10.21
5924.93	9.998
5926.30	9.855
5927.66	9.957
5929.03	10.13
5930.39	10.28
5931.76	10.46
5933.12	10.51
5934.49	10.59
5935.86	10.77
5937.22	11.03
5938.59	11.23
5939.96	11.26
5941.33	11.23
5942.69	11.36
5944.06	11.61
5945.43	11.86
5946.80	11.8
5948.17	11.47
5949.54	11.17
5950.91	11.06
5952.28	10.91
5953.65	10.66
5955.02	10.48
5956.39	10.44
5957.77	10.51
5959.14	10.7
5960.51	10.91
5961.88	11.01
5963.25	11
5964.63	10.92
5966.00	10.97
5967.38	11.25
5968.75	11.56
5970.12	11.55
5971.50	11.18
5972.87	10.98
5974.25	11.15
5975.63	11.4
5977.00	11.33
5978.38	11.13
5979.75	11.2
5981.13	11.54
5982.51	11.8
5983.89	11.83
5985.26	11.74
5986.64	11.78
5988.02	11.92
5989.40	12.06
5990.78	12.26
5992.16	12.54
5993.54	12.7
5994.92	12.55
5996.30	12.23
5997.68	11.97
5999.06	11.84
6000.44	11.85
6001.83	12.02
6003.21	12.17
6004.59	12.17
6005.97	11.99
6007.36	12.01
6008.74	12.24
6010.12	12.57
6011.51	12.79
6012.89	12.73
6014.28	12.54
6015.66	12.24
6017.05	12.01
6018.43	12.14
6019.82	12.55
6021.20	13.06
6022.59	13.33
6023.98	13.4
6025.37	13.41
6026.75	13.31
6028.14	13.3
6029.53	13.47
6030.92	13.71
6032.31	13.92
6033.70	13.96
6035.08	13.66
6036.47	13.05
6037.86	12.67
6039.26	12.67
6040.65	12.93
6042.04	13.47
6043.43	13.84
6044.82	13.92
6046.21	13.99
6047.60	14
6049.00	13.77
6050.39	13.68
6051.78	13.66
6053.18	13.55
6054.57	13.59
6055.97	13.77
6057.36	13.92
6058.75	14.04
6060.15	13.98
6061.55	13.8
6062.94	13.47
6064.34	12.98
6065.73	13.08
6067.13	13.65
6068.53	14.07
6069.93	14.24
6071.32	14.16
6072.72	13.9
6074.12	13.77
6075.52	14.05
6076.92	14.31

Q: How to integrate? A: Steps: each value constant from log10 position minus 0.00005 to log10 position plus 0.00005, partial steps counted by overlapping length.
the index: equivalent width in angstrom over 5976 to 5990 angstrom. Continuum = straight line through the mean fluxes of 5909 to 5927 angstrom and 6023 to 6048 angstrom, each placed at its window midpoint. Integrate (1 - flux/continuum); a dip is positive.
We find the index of 0.4 angstrom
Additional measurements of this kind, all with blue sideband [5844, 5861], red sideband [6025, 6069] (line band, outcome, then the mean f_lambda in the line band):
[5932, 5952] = 2.43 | 11.2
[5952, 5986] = 4.78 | 11.1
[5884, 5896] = 6.80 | 5.34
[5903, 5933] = 6.14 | 9.98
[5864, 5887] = 4.48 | 9.82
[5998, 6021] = 1.77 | 12.3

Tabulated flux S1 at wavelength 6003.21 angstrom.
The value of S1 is 12.17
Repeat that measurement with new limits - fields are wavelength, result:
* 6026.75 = 13.31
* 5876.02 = 9.763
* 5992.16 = 12.54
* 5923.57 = 10.21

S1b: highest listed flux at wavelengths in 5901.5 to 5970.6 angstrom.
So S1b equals 11.86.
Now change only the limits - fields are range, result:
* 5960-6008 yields 12.7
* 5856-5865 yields 12.06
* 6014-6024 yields 13.4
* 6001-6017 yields 12.79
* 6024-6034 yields 13.96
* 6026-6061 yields 14.04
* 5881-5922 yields 10.8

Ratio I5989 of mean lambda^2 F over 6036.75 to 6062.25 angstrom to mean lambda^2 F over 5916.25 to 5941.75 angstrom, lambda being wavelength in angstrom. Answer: 1.3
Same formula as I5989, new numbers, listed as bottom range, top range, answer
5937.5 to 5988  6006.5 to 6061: 1.21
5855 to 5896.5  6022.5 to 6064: 1.59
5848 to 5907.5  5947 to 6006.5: 1.30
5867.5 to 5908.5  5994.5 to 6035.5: 1.66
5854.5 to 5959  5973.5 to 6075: 1.38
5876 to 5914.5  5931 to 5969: 1.46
